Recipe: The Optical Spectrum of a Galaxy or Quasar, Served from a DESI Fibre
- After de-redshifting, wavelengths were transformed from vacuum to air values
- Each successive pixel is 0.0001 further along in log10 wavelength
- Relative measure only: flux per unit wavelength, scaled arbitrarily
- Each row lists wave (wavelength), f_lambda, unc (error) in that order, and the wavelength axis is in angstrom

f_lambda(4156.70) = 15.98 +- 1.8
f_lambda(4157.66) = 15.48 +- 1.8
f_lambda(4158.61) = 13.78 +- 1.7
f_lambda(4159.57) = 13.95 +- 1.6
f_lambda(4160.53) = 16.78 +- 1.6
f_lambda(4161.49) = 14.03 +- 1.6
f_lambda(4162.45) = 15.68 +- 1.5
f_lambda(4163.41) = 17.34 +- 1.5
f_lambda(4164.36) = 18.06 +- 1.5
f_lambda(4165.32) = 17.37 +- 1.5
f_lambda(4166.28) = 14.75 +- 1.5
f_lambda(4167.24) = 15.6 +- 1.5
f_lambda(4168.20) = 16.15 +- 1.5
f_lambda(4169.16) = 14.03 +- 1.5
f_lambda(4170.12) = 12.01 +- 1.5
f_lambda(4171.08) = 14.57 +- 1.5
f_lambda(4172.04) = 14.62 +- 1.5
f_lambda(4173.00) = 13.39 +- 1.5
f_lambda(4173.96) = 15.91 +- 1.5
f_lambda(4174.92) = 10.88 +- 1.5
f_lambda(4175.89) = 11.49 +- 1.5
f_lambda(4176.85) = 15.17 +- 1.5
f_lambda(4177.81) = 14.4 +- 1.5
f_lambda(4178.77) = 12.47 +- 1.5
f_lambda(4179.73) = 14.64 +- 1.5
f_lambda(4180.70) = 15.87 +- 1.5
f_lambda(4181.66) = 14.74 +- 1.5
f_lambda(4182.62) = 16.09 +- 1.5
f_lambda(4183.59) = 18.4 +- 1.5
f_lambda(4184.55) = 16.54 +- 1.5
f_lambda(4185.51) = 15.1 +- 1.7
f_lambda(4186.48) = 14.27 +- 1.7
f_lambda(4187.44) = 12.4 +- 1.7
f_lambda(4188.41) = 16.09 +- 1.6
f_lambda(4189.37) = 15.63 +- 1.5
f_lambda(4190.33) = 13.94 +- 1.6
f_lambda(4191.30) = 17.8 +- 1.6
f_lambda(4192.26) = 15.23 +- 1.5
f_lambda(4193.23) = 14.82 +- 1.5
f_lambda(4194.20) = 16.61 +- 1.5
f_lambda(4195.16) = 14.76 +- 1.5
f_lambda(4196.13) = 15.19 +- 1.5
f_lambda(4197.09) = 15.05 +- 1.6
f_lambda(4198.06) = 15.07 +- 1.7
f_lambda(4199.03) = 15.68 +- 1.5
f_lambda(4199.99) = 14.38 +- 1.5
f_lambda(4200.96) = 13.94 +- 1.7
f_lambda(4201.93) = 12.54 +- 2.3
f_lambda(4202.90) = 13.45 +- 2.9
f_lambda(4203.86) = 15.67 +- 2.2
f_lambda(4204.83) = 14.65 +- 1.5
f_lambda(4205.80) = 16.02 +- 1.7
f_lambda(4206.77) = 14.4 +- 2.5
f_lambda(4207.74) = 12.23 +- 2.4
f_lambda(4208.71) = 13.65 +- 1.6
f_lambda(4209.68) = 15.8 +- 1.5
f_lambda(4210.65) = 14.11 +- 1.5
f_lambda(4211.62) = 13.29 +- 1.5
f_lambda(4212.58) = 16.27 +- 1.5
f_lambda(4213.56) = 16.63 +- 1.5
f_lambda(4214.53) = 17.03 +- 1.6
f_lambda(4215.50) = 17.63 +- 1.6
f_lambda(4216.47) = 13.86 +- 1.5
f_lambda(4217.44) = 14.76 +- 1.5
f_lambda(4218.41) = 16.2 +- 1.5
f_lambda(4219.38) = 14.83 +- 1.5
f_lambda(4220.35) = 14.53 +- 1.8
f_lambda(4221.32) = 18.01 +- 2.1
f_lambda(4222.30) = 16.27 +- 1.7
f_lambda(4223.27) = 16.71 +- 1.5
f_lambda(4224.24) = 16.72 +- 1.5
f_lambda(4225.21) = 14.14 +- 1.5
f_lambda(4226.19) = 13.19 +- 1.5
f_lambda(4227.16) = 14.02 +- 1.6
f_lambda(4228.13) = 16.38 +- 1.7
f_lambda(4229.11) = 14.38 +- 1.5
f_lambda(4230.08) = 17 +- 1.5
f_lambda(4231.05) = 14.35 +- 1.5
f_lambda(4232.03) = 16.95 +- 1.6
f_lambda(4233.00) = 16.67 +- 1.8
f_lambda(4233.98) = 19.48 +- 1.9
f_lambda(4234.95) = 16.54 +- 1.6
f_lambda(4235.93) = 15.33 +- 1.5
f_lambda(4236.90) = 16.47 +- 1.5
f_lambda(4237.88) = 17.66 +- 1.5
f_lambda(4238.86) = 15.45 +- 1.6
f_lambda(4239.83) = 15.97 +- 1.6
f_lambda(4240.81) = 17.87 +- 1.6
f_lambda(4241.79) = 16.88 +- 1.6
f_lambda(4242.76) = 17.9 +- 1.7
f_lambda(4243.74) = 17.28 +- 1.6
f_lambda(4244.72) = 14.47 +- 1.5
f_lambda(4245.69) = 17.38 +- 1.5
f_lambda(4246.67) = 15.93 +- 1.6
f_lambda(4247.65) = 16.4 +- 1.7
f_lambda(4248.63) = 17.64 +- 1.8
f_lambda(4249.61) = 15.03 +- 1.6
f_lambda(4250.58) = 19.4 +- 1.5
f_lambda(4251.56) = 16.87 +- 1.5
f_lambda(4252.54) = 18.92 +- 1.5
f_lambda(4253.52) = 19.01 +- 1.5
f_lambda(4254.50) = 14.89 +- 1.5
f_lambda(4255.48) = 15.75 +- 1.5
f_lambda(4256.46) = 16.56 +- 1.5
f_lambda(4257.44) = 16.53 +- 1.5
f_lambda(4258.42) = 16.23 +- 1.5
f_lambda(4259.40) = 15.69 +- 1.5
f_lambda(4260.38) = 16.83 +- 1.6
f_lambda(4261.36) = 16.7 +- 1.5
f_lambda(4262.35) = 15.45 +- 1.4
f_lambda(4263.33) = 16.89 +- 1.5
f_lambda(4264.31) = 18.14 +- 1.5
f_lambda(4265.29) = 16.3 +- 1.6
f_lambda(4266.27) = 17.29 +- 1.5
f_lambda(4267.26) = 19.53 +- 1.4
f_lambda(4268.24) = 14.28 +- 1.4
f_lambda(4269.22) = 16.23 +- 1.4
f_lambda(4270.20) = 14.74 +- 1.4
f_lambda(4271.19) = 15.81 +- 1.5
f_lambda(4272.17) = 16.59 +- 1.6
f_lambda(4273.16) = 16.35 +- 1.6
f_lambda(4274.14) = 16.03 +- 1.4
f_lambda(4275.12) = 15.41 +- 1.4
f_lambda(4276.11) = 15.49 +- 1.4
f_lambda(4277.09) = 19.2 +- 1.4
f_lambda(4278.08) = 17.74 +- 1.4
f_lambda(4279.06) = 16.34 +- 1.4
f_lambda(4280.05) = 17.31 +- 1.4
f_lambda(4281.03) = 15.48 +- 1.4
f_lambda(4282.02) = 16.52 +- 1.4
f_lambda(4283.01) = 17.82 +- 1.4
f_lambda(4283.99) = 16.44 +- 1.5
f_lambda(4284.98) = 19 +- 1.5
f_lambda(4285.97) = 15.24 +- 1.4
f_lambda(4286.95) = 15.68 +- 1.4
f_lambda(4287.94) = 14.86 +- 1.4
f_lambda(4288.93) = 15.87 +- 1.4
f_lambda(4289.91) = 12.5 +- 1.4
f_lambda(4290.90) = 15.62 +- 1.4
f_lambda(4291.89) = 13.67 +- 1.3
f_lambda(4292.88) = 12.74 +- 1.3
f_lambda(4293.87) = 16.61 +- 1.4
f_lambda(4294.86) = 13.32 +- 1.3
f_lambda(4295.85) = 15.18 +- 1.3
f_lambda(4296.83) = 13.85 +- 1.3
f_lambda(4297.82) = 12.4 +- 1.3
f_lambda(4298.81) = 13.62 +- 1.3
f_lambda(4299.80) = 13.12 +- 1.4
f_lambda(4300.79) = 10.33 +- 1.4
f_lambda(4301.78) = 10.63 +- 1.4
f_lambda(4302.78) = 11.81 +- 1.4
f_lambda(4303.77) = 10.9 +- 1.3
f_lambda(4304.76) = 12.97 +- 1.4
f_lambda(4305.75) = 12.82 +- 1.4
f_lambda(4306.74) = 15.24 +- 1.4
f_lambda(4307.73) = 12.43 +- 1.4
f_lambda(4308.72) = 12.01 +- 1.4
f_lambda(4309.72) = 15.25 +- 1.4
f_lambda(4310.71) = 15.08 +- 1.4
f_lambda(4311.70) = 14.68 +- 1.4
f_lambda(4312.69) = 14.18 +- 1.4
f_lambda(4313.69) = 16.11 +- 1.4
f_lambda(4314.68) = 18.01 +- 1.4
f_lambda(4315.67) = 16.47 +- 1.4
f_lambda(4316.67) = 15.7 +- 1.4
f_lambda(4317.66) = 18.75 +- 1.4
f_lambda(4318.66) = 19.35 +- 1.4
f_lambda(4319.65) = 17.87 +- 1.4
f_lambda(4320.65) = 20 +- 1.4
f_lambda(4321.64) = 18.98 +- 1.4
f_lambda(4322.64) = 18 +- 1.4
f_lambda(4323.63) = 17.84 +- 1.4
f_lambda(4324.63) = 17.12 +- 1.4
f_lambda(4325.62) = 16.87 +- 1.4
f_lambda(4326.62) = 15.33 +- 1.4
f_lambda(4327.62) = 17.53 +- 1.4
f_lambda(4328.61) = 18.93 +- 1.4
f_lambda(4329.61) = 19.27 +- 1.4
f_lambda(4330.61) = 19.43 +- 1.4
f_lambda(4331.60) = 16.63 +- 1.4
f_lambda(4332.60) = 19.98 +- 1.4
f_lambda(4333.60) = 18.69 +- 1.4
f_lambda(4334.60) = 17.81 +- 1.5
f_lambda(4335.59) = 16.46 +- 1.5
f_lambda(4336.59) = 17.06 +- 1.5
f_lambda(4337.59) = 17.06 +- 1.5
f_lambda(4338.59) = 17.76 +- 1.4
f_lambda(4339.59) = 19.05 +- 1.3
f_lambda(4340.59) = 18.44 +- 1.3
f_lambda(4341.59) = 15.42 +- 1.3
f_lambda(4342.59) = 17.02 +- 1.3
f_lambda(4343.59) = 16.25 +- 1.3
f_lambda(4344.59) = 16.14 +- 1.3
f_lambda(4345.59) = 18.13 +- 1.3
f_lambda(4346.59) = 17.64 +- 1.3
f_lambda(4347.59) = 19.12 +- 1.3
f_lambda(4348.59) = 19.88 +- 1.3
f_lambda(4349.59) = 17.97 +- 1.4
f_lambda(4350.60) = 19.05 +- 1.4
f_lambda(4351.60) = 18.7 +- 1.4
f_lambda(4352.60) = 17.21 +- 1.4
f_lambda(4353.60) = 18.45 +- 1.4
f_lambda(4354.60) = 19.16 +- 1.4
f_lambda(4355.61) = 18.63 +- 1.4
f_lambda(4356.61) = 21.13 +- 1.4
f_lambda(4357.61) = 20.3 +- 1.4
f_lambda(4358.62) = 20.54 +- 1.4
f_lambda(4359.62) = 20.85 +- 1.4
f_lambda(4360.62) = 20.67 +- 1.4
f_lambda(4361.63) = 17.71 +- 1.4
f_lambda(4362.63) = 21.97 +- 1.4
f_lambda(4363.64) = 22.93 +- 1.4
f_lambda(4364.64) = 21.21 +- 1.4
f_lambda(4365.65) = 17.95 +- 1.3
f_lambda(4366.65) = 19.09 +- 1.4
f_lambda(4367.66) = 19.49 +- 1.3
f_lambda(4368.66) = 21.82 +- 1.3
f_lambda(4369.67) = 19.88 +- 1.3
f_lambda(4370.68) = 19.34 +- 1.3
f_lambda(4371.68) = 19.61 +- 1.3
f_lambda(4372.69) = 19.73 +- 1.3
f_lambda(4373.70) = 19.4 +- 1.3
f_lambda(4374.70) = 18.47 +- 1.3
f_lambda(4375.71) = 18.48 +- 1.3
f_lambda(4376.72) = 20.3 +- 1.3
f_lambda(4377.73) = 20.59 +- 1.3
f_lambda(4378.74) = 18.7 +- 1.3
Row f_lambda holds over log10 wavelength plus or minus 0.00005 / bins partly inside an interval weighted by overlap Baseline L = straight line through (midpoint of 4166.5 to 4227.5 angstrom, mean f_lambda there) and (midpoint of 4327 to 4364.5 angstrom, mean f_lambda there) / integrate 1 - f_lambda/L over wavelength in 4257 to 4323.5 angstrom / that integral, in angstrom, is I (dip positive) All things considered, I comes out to 6.30 angstrom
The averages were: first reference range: 14.9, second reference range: 18.6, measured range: 15.6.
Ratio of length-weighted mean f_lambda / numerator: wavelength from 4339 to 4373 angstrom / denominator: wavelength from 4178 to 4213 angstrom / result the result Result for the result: 1.28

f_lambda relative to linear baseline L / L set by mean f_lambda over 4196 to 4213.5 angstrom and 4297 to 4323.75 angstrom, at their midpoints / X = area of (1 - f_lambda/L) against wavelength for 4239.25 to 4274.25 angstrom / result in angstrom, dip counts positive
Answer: -4.6 angstrom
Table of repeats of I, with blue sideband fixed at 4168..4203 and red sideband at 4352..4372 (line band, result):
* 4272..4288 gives 0.8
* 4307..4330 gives 2.3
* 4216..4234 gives 0.3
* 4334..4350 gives 1.4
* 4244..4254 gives -0.3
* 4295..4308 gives 3.9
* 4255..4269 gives 0.3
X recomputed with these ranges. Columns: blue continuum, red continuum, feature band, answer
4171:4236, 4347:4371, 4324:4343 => 1.3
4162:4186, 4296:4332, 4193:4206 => 0.2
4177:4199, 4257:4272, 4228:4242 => -0.4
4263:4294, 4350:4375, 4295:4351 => 5.6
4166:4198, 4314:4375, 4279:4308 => 5.1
